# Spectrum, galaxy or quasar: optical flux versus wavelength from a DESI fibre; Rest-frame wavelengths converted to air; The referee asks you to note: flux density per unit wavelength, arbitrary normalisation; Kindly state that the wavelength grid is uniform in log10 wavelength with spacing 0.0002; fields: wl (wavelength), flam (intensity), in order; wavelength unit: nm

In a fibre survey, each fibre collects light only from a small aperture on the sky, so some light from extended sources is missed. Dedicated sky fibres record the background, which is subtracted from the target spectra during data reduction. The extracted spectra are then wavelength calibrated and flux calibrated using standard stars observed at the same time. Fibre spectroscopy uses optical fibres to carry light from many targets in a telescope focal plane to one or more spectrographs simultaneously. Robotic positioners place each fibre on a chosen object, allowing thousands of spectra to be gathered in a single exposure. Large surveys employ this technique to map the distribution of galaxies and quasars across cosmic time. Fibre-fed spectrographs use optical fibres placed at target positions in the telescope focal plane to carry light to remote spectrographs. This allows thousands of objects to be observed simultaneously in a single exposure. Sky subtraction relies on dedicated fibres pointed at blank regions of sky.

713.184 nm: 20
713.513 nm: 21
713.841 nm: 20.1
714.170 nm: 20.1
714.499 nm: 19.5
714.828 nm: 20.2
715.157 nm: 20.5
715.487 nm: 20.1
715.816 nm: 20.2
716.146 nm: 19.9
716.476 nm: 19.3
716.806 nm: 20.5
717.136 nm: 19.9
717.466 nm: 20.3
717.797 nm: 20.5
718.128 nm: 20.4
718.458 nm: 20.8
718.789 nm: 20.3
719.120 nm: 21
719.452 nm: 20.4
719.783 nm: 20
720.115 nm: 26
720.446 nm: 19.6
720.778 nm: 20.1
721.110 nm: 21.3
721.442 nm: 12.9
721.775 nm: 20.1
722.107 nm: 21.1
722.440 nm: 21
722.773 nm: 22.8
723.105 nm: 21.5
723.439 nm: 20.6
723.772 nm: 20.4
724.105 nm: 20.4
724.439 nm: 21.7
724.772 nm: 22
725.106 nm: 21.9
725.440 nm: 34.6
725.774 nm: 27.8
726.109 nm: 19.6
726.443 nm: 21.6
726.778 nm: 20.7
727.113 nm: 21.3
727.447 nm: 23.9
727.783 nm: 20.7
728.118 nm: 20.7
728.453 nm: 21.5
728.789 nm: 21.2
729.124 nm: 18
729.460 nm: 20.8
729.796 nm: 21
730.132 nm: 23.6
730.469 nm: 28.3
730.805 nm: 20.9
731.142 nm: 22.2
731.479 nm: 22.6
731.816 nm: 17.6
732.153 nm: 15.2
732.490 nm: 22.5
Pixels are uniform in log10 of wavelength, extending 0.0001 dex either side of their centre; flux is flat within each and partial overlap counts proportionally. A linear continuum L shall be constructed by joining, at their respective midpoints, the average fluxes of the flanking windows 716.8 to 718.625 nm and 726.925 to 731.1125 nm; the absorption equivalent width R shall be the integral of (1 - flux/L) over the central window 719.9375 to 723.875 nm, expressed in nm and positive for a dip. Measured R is 0.058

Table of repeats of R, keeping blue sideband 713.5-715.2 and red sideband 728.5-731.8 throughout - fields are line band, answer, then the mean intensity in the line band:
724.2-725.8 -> -0.29 nm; 25.2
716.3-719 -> 0.03 nm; 20.3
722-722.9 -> -0.03 nm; 21.6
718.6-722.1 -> 0.10 nm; 20.2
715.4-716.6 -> 0.03 nm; 19.9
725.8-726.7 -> -0.01 nm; 21.7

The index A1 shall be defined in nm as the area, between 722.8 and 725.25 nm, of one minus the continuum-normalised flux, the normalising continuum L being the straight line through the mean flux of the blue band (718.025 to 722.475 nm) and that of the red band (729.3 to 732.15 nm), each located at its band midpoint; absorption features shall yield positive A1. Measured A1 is -0.05 nm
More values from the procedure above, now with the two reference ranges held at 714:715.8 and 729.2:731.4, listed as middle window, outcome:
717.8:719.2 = 0.006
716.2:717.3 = 0.026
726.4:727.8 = 0.020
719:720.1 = -0.019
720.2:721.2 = 0.015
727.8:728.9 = 0.059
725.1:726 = -0.282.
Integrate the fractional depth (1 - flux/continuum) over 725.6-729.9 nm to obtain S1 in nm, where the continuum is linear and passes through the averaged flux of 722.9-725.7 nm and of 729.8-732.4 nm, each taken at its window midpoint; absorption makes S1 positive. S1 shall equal 0.15 nm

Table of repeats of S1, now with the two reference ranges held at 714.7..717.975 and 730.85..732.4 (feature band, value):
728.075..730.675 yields -0.29 nm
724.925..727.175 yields -0.48 nm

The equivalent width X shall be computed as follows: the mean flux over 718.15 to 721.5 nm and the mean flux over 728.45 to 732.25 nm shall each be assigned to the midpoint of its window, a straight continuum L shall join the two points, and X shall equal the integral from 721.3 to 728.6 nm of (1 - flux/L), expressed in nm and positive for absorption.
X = -0.34 nm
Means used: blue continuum 20.5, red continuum 21.2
